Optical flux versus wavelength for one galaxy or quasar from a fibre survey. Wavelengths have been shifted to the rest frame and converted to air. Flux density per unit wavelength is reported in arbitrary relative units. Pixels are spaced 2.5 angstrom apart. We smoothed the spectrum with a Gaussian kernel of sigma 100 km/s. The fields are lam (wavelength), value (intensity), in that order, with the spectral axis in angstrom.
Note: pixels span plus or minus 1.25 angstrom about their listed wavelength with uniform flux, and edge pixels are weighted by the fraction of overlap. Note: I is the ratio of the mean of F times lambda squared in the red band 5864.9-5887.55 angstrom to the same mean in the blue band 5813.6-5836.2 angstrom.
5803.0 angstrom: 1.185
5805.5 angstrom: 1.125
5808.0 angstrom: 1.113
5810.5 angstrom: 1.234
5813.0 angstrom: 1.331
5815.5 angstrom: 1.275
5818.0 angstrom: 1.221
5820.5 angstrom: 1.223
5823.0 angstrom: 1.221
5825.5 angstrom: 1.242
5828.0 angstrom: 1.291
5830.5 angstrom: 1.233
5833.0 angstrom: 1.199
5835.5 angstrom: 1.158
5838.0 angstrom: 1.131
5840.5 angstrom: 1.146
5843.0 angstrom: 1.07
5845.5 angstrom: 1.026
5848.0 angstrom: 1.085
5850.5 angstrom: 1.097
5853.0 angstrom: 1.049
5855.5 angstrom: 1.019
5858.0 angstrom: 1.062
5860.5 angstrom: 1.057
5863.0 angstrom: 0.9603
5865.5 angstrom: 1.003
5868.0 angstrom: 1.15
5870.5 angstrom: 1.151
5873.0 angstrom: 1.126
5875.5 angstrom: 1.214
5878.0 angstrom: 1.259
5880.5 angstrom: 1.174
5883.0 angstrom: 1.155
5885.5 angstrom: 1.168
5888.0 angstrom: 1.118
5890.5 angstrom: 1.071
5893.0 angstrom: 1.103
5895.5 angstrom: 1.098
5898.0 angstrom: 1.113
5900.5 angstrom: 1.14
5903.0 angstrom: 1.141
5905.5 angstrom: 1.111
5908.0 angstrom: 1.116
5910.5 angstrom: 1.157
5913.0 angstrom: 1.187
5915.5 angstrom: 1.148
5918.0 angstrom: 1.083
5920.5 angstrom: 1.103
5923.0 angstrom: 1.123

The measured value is 1.0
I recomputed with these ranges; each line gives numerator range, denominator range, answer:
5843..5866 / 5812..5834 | 0.84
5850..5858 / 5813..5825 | 0.86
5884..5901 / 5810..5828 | 0.91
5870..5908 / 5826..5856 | 1.03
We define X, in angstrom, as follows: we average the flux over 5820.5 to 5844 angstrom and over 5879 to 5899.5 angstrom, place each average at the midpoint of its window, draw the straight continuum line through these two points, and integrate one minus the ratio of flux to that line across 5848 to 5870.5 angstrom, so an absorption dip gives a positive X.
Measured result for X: 2.0 angstrom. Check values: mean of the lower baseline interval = 1.19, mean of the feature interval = 1.06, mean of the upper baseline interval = 1.13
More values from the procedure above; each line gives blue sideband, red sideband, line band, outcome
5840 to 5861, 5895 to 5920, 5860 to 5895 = -0.9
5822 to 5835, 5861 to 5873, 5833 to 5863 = 1.8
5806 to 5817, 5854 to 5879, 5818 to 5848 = 0.1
